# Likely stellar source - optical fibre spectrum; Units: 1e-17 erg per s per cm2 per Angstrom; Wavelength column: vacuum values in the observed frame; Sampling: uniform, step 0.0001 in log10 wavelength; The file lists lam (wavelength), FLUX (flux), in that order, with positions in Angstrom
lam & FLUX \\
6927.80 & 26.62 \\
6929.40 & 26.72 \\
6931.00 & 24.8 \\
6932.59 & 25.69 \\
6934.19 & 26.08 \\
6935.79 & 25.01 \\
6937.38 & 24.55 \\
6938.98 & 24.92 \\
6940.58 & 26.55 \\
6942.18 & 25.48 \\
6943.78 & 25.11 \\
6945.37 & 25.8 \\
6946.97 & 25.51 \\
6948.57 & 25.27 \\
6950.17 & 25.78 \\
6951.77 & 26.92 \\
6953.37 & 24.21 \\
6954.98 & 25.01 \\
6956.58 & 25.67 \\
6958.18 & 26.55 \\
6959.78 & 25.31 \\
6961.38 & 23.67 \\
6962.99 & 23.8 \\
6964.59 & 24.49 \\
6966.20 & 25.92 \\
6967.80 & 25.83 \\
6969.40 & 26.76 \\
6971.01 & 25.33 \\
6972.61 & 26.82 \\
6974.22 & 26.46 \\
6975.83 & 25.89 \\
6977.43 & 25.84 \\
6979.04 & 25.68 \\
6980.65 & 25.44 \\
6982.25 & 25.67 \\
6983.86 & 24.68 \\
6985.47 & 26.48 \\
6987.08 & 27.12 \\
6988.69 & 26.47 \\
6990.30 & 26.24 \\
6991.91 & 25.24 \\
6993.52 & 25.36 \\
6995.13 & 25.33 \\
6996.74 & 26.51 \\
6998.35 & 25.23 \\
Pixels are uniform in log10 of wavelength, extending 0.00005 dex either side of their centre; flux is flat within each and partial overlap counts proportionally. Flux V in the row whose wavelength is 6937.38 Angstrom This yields 24.55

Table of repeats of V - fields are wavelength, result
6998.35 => 25.23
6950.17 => 25.78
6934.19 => 26.08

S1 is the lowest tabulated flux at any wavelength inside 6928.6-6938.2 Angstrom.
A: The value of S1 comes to 24.55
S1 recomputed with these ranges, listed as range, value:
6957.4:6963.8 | 23.67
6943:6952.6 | 25.11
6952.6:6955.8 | 24.21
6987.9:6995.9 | 25.24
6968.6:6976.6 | 25.33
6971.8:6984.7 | 24.68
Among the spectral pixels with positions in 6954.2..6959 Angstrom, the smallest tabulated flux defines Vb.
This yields 25.01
